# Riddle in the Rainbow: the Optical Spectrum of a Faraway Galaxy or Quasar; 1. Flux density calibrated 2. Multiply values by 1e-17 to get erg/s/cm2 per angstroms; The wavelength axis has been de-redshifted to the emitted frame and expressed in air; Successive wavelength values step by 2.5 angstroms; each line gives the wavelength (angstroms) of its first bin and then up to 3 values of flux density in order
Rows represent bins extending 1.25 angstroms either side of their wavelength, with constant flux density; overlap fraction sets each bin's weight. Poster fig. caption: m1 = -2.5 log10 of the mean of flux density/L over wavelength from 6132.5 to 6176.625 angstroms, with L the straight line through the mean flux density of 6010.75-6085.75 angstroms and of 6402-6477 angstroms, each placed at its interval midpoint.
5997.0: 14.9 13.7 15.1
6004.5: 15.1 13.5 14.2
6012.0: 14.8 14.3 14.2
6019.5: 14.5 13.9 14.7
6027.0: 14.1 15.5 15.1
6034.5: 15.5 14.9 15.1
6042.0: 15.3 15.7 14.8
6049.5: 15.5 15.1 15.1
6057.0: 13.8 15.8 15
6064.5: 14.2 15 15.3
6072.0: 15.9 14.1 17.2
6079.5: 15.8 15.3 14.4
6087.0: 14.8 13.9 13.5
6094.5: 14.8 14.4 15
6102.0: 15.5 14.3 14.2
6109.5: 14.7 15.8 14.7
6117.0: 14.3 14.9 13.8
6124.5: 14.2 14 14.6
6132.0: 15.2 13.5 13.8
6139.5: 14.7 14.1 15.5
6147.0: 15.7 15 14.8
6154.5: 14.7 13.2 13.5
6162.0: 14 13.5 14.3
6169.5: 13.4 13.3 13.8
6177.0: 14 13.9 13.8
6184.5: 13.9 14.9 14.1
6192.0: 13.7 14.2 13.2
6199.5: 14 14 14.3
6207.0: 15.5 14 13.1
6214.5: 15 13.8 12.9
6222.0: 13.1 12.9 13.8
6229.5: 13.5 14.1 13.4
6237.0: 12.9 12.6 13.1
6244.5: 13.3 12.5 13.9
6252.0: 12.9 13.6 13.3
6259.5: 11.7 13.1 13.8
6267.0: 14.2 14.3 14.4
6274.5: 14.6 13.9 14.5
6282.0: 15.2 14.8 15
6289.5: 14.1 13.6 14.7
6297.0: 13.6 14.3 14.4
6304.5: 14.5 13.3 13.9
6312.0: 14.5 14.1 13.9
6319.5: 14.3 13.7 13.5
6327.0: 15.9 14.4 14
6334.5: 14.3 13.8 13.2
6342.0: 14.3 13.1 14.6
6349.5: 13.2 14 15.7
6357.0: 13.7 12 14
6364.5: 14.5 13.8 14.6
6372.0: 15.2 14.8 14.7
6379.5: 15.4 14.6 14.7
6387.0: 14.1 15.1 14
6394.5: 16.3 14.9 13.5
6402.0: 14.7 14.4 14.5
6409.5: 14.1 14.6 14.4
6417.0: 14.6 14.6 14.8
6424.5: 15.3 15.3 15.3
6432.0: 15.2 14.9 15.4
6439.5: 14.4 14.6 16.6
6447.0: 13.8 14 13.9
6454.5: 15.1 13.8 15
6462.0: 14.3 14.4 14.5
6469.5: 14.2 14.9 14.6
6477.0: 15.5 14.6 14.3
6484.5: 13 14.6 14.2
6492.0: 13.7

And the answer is 0.05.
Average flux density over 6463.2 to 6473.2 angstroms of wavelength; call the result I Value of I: 14.5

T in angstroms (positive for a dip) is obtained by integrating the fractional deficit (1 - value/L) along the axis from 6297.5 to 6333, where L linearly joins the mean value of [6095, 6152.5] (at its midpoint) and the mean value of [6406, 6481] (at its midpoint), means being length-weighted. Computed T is 1.2 angstroms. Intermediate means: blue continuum 14.6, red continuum 14.7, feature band 14.2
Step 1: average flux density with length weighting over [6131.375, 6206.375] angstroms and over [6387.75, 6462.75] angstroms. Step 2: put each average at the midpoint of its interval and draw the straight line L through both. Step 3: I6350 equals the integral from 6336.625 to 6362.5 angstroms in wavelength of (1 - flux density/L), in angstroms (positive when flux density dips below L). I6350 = 1.36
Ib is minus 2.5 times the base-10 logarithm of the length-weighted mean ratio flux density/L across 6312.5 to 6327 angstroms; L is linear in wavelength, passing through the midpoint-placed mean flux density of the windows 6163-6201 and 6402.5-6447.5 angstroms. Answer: 0.02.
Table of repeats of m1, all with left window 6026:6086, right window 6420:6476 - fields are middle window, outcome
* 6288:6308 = 0.06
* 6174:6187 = 0.08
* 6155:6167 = 0.10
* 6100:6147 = 0.04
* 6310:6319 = 0.05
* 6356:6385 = 0.04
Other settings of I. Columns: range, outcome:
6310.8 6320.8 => 14.2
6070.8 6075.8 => 15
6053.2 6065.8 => 14.8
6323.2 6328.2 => 14.7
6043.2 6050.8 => 15.3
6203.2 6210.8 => 14.6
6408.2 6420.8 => 14.5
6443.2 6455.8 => 14.7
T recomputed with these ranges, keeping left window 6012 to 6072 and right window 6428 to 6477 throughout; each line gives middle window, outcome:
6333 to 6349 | 1.0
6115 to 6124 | 0.3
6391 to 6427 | 0.2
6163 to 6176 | 1.0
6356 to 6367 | 0.9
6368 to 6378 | 0.0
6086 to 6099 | 0.5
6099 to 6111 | 0.1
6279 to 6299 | 0.5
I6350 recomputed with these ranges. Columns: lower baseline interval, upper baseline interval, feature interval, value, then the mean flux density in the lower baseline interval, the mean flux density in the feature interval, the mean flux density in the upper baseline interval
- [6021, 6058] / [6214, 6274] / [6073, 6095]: -0.4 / 15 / 14.9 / 13.4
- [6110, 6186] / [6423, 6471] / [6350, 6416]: 0.8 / 14.3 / 14.5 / 14.7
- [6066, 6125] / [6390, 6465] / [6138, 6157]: 0.0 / 14.8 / 14.8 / 14.7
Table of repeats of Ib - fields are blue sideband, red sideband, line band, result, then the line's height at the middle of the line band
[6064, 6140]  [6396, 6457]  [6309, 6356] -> 0.04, 14.7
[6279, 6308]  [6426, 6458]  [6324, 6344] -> 0.02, 14.5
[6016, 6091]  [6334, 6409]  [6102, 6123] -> 0.02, 14.9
